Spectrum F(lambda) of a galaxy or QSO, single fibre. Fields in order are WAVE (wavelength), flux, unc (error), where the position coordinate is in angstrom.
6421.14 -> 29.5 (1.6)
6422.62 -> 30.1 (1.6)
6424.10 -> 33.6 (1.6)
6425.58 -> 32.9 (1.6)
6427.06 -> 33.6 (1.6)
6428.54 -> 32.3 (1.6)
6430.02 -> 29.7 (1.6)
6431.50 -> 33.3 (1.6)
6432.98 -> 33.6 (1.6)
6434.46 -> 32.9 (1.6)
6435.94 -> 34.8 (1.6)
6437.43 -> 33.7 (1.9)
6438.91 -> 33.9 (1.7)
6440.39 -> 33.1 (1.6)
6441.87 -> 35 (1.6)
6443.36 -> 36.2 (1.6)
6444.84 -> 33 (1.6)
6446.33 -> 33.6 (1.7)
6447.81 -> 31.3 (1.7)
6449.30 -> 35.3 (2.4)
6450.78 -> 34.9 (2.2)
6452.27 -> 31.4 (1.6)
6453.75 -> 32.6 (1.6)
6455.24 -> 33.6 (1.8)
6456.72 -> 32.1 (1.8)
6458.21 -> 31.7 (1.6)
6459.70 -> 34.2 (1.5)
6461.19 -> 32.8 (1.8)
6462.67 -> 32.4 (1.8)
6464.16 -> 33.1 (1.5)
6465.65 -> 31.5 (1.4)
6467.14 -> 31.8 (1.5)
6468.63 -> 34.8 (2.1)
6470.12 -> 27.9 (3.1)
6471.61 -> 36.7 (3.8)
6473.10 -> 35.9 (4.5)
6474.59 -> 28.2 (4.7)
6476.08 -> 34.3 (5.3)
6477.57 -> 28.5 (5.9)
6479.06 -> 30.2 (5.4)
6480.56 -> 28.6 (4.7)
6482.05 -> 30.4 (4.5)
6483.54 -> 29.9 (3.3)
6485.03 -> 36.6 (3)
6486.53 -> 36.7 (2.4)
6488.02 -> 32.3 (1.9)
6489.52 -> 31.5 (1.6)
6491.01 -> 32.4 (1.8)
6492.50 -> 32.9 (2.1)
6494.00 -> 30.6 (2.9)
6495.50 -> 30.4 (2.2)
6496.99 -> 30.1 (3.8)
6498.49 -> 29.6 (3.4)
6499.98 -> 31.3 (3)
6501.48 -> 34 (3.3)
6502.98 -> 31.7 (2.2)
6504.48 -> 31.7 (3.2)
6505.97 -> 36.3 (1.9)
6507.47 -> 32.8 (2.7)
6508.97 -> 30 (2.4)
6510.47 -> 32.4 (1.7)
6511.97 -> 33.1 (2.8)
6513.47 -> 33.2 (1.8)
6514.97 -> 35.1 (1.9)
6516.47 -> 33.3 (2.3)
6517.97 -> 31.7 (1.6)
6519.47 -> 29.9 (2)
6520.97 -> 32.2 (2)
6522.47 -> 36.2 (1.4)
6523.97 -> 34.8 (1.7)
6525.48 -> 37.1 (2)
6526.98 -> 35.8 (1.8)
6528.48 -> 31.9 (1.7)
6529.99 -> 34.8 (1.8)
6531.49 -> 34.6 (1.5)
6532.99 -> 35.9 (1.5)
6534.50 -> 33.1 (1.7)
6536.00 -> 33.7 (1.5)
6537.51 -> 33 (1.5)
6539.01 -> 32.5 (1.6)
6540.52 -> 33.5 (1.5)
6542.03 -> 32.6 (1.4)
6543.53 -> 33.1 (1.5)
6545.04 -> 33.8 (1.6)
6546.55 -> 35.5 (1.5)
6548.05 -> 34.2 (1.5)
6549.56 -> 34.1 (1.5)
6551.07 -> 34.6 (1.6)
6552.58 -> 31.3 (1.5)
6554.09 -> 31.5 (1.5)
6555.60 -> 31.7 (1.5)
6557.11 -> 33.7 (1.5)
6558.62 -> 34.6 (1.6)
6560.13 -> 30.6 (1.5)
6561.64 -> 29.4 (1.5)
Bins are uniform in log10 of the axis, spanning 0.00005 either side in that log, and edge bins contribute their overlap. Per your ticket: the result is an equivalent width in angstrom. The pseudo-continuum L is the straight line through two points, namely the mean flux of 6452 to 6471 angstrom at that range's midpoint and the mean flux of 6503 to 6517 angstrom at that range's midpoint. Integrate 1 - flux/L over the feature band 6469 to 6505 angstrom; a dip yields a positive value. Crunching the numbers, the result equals 1.00 angstrom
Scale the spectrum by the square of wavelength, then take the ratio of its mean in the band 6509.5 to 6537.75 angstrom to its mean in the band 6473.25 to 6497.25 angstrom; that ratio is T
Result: 1.08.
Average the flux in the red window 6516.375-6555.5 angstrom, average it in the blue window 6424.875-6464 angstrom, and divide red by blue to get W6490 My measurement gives 1.01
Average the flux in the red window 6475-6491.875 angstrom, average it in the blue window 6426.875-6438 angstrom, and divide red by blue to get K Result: 0.97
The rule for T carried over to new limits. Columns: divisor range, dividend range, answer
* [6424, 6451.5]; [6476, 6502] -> 0.96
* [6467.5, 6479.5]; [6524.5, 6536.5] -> 1.10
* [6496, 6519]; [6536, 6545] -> 1.03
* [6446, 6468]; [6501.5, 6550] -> 1.04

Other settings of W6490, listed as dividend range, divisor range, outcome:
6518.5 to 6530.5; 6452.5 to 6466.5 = 1.04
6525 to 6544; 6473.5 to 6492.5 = 1.07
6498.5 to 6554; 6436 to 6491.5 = 1.02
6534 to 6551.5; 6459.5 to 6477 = 1.03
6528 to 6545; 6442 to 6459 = 1.01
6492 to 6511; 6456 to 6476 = 0.98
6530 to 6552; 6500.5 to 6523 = 1.03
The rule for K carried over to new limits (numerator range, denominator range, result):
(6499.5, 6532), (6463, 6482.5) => 1.05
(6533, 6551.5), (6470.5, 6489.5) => 1.05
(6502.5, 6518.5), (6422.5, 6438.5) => 1.00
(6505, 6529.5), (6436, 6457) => 1.00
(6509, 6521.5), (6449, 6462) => 0.98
